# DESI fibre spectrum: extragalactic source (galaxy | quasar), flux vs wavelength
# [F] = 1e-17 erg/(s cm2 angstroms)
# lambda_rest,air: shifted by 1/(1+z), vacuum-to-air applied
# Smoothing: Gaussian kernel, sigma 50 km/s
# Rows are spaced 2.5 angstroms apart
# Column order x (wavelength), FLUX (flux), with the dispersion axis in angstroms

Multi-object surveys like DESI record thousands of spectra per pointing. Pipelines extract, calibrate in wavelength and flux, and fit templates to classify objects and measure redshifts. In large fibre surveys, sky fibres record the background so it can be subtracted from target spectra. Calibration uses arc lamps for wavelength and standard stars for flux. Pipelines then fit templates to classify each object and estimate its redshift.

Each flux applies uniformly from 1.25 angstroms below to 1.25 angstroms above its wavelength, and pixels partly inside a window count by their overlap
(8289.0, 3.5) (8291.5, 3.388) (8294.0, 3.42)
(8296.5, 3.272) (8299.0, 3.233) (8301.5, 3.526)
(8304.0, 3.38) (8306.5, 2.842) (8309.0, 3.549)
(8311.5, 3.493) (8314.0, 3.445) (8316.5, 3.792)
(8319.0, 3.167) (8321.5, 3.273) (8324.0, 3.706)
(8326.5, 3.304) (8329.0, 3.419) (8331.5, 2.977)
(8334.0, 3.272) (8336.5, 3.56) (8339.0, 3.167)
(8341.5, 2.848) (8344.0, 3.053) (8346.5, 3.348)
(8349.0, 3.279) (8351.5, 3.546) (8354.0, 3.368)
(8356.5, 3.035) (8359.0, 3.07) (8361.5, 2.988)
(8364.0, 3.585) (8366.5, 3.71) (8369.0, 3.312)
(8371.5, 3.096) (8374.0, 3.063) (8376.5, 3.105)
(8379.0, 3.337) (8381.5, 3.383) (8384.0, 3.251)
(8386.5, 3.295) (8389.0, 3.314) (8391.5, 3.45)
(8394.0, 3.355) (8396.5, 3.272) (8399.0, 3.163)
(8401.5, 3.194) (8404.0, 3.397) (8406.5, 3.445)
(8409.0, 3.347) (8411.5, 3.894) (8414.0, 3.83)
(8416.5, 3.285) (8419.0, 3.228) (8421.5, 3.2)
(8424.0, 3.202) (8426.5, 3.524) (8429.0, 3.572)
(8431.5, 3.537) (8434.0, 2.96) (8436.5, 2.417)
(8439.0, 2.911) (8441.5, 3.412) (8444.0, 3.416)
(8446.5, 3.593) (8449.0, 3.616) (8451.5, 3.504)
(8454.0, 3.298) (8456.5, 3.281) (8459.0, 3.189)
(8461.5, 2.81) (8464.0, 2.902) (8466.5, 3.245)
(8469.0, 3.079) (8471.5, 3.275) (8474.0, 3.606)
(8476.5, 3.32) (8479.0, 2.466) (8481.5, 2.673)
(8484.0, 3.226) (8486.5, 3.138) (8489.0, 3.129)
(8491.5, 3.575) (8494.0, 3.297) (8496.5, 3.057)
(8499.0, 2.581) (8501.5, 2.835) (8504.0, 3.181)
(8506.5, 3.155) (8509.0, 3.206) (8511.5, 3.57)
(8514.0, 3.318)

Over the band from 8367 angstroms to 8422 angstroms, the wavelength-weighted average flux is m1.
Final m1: 3.33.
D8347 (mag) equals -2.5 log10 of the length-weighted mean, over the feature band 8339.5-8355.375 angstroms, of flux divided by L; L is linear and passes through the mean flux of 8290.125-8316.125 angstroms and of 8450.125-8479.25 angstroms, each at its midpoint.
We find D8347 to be 0.03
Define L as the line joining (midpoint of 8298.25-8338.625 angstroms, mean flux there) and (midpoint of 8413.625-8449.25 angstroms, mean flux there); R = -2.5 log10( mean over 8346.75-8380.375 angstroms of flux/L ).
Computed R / 0.02 mag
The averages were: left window 3.37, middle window 3.27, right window 3.29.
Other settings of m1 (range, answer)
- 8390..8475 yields 3.31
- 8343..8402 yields 3.28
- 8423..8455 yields 3.31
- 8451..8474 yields 3.19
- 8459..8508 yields 3.08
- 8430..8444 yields 3.09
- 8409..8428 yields 3.45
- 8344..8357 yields 3.31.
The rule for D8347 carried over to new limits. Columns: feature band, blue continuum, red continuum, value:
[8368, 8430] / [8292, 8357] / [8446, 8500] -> -0.031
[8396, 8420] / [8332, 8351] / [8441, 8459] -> -0.020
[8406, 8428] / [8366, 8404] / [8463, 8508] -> -0.071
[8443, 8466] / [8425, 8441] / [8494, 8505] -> -0.064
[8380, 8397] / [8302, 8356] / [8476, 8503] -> -0.041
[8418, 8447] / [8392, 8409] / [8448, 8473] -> 0.008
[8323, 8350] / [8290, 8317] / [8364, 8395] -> 0.030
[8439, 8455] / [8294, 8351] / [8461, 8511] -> -0.093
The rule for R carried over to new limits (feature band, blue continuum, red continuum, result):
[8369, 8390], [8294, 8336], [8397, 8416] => 0.06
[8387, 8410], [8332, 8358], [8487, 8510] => -0.04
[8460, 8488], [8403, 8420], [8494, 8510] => 0.03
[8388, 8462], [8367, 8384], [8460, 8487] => -0.06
